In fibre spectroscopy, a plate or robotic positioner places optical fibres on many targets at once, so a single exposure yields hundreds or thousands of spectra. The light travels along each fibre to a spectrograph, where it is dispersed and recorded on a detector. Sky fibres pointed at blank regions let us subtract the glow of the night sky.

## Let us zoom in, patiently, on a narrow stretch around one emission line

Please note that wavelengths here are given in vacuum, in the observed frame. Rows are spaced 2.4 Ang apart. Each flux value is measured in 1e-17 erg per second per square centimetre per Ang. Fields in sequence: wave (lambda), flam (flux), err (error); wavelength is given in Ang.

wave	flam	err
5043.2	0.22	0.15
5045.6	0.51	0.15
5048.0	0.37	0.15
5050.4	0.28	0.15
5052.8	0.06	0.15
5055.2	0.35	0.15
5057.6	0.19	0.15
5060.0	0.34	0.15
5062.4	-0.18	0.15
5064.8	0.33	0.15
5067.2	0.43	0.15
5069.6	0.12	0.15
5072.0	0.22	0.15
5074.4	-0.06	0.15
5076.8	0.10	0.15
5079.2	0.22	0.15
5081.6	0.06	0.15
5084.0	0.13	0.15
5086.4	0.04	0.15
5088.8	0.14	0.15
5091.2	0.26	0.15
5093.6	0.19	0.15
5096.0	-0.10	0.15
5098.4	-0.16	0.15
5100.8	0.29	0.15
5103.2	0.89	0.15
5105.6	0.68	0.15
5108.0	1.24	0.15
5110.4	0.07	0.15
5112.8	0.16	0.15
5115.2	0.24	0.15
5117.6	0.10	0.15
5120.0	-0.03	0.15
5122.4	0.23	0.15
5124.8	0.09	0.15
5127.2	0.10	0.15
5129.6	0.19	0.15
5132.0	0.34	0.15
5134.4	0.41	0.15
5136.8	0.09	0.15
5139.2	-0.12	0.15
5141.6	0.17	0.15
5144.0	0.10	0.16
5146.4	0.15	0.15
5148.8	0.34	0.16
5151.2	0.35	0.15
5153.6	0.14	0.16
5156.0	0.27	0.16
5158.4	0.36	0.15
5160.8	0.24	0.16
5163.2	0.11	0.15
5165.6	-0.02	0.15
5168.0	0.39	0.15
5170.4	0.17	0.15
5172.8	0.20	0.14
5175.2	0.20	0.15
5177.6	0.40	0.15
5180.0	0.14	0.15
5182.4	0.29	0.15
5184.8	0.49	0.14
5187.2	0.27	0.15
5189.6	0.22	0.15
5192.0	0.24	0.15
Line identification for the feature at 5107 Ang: [O II] 3727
